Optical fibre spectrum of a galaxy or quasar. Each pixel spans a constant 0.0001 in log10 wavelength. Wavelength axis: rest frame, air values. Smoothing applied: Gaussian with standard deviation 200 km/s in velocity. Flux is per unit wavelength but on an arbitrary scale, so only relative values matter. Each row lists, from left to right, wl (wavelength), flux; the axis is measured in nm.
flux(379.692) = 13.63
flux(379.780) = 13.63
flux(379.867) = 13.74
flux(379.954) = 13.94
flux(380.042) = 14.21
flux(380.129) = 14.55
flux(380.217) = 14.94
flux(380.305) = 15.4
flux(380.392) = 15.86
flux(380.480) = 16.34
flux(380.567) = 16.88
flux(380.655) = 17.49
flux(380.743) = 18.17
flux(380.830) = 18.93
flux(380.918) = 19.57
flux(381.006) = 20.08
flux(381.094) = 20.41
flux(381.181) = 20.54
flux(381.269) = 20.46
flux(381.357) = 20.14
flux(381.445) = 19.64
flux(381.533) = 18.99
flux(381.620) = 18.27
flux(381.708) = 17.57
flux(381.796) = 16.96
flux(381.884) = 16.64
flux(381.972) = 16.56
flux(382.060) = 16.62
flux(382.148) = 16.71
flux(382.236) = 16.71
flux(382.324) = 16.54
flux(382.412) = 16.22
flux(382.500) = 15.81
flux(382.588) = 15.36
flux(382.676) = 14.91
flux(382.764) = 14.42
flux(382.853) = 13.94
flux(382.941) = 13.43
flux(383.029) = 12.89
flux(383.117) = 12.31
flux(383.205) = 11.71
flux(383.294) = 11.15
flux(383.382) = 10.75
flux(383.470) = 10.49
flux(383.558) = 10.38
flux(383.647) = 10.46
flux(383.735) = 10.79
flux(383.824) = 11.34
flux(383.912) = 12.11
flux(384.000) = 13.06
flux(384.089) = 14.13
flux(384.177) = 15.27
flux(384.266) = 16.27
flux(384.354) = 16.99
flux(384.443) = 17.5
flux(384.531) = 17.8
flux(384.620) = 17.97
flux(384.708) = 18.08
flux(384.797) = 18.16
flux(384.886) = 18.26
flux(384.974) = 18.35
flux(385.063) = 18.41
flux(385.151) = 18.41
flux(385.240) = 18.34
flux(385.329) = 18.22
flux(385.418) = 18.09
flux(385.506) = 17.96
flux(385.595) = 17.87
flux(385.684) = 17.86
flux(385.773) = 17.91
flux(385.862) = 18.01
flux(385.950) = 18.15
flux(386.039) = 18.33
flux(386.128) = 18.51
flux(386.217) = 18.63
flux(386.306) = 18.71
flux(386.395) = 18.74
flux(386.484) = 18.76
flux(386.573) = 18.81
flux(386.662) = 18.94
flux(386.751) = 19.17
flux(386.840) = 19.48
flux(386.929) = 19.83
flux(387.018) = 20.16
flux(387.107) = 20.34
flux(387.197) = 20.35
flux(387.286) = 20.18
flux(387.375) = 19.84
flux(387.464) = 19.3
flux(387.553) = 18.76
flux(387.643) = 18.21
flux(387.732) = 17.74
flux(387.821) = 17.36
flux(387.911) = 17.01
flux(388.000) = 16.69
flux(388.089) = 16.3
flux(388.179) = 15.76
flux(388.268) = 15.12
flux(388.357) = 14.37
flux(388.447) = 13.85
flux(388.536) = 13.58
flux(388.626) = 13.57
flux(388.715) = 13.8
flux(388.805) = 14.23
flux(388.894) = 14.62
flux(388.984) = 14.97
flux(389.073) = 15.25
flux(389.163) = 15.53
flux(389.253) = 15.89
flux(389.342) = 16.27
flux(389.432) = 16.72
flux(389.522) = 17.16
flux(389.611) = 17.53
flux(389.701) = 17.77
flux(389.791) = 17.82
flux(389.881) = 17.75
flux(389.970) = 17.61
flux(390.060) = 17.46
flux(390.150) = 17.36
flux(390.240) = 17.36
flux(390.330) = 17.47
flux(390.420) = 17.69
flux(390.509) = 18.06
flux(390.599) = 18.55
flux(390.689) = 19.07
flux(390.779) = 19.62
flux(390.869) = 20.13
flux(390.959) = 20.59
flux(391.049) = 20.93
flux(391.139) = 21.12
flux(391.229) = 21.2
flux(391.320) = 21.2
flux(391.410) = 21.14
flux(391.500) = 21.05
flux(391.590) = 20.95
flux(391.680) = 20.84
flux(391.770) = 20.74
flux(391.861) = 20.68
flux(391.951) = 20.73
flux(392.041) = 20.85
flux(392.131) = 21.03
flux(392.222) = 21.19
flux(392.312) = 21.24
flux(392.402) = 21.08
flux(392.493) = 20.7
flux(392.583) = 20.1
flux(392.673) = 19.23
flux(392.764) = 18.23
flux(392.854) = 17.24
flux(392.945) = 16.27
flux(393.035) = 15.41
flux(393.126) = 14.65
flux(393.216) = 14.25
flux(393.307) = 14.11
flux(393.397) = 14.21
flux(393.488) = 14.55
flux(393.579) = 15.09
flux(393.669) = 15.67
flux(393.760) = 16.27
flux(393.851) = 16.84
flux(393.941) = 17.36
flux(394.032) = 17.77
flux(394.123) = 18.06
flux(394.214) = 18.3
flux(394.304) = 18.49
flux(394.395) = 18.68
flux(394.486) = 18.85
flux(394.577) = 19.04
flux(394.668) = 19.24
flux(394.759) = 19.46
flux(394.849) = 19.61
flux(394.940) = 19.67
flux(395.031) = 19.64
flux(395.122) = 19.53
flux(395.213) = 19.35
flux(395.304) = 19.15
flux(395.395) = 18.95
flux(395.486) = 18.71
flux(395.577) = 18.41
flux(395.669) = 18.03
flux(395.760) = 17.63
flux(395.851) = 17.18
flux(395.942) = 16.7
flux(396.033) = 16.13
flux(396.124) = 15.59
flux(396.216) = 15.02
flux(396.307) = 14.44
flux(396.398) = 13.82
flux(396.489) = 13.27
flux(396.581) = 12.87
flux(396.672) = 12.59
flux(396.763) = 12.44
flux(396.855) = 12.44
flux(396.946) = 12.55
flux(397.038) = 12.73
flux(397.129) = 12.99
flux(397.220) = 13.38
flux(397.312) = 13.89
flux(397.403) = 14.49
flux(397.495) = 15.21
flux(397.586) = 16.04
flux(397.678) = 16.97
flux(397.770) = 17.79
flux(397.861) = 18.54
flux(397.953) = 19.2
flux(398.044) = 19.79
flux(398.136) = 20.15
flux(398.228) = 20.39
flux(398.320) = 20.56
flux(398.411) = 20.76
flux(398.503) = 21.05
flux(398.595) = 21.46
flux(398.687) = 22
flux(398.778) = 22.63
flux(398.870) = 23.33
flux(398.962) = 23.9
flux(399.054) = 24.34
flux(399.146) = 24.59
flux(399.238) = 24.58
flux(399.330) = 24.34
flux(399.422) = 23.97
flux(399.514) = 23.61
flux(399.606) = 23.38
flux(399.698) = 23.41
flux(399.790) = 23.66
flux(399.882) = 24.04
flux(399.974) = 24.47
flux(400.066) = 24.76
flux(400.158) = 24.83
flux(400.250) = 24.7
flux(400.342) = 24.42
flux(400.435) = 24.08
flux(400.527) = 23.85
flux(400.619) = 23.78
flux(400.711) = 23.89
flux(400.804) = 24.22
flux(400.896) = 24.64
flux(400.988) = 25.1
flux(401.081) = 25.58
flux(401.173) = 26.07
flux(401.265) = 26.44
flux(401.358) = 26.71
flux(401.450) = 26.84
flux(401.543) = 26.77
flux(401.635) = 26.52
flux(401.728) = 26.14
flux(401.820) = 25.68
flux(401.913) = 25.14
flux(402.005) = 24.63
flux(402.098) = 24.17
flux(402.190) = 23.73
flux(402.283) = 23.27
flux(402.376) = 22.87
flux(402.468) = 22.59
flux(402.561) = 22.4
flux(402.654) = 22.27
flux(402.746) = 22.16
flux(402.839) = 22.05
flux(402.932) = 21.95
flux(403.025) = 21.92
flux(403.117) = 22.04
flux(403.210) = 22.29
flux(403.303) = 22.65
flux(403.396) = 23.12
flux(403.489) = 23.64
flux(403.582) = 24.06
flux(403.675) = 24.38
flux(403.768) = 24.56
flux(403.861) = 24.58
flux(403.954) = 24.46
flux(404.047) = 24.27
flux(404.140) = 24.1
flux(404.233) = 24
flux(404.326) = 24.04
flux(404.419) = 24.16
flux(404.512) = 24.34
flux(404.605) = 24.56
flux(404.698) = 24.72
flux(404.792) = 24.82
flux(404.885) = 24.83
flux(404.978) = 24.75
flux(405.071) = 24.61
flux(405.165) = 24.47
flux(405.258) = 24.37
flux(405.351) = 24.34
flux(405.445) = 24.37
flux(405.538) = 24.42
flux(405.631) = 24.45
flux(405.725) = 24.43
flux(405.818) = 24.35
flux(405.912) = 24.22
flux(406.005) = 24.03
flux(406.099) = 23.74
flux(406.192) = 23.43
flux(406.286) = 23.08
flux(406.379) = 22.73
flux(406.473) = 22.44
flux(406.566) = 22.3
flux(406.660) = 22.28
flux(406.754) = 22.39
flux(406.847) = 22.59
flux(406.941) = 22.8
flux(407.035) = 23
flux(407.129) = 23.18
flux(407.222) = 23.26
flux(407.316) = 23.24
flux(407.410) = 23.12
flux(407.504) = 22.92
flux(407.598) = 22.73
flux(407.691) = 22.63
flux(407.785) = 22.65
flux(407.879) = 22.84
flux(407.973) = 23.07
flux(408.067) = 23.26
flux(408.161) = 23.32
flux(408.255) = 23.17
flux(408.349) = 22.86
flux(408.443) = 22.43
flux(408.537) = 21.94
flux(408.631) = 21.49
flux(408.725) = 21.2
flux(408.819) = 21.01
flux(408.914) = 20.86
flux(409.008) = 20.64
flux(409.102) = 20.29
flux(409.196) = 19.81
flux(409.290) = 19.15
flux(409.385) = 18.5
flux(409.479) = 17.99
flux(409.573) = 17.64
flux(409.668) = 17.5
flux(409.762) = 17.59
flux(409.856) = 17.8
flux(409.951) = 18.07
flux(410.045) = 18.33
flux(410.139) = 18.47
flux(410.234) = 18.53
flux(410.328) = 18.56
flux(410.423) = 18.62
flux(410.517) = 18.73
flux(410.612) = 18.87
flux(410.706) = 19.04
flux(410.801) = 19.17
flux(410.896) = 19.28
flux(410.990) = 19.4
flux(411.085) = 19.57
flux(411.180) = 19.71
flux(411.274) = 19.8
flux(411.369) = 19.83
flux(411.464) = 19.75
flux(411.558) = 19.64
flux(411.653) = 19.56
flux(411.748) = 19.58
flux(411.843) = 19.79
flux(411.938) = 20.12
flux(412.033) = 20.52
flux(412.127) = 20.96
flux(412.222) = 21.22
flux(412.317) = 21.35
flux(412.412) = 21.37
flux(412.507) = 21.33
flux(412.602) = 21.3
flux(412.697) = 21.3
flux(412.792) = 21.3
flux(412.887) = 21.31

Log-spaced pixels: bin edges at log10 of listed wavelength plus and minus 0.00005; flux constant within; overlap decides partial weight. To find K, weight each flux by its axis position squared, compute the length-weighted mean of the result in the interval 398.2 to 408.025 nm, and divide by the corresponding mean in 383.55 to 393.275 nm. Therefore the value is 1.44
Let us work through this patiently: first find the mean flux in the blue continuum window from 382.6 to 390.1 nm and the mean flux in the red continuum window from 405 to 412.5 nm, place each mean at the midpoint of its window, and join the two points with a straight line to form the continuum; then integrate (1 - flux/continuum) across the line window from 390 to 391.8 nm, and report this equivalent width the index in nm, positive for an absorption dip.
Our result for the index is -0.23 nm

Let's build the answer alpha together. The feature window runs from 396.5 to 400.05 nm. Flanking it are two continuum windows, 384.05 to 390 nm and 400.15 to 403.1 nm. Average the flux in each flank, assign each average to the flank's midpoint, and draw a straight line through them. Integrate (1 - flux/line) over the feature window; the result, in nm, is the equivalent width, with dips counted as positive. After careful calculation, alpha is 0.55 nm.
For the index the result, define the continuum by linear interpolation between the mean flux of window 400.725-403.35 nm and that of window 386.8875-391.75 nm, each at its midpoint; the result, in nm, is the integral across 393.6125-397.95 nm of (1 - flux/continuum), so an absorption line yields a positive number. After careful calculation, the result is 0.91 nm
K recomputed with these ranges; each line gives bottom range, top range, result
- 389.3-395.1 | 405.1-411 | 1.26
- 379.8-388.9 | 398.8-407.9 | 1.58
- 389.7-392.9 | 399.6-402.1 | 1.33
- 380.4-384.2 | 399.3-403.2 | 1.71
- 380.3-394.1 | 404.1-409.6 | 1.46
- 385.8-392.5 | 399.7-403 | 1.41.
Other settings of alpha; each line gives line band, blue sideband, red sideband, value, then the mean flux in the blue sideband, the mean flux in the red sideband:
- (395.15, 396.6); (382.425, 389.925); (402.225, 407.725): 0.24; 16.4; 23.5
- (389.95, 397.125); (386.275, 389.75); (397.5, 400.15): 0.60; 17.2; 21.9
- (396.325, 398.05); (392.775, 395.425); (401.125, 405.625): 0.44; 17.4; 24.2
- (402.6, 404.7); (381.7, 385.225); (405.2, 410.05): -0.26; 15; 22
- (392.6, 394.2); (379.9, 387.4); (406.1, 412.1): 0.18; 16.8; 20.8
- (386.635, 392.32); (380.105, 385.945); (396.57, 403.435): 0.05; 16.3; 21.8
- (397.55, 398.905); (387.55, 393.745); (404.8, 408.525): 0.02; 17.7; 23.4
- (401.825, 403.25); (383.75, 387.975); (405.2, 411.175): -0.17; 17.9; 21.5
